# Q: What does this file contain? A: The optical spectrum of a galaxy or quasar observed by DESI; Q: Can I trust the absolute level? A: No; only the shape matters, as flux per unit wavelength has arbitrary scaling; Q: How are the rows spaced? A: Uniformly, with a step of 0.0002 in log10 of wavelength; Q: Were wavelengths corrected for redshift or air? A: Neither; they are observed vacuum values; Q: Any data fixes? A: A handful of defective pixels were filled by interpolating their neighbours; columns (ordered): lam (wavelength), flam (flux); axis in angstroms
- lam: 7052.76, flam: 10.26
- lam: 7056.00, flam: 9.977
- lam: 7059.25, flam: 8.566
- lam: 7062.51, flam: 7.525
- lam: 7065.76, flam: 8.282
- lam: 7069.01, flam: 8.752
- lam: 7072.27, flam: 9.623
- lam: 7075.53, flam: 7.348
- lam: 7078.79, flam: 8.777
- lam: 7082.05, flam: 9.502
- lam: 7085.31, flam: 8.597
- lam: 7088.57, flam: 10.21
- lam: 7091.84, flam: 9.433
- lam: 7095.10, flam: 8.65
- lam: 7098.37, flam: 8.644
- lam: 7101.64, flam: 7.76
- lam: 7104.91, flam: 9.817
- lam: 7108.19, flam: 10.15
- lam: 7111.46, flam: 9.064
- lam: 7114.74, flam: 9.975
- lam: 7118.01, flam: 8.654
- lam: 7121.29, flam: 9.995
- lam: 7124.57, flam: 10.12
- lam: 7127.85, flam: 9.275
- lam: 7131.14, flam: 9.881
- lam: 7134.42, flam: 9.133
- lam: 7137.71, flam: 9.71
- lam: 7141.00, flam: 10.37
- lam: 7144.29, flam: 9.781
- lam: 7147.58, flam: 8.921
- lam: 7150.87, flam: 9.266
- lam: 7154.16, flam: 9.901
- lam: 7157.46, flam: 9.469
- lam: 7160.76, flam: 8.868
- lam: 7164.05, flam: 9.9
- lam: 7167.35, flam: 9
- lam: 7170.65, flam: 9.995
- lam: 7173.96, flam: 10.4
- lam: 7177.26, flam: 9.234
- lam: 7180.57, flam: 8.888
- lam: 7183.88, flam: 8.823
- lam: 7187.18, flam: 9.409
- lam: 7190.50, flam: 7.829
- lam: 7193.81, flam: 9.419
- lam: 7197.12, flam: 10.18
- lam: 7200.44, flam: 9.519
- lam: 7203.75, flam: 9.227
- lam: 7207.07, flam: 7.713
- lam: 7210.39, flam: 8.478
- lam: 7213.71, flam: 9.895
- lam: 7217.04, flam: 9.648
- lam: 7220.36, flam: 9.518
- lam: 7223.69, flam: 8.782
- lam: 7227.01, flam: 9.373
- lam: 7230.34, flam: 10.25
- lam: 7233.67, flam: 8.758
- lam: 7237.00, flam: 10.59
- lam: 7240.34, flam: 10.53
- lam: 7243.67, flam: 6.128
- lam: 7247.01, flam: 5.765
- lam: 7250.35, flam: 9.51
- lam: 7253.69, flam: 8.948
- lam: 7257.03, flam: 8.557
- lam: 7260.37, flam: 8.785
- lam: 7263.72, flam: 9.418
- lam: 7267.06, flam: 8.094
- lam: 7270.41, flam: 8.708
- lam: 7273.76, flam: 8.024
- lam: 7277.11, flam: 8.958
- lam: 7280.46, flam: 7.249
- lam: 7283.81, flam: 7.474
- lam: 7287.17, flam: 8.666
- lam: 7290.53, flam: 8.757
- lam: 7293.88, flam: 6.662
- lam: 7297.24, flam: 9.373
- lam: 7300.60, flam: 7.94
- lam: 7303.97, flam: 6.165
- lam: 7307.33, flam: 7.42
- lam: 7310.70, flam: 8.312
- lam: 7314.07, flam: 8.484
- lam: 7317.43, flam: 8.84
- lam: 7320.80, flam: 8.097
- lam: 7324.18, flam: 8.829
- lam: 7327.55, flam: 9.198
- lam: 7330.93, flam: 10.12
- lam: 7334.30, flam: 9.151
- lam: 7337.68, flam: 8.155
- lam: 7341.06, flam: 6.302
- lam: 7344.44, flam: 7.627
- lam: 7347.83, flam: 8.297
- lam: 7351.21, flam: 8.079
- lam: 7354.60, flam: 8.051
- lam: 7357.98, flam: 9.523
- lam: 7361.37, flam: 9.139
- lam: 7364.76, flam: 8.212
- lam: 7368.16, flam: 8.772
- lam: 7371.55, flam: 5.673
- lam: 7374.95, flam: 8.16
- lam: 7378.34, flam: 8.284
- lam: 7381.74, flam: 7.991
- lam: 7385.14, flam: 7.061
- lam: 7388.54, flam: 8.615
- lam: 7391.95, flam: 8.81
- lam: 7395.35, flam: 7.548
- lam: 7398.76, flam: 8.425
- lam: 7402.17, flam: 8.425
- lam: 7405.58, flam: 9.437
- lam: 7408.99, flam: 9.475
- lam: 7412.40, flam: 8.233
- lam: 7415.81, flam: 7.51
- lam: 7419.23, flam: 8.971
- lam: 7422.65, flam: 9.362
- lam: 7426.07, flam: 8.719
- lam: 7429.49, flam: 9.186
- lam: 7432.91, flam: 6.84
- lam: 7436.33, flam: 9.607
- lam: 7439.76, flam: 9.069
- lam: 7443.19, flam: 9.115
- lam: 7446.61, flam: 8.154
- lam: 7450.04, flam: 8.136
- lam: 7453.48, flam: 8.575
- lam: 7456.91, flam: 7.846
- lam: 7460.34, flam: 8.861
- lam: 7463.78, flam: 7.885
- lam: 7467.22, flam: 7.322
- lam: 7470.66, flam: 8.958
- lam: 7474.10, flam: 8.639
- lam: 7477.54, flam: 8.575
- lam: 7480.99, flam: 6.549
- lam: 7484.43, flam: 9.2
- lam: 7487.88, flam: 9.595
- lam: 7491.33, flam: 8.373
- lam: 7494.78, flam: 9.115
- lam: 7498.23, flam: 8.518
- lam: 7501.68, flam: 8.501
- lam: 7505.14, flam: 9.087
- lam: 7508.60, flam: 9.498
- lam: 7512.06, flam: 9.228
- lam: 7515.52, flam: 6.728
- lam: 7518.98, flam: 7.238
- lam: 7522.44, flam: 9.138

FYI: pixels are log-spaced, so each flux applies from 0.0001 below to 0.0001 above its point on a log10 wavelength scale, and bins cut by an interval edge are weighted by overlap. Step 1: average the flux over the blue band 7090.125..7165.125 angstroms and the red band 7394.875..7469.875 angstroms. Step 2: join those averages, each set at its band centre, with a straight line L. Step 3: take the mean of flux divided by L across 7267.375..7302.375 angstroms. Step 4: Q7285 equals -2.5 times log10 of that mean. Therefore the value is 0.10 mag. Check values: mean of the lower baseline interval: 9.42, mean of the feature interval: 8.17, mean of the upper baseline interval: 8.51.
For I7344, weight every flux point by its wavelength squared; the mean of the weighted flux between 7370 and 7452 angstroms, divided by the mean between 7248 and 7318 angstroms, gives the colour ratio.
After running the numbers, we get 1.05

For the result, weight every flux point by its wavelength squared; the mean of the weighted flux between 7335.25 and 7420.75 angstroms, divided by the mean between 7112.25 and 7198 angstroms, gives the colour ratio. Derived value 0.9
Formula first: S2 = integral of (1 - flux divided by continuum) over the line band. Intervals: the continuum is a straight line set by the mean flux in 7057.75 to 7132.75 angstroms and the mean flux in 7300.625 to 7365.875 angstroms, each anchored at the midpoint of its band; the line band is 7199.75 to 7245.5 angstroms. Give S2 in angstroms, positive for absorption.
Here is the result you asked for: -2.6 angstroms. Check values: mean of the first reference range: 9.07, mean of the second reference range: 8.31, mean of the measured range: 9.15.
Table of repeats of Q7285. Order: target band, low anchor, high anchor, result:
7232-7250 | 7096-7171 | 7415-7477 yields 0.08 mag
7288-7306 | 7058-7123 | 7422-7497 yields 0.12 mag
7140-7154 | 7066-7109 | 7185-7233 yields -0.06 mag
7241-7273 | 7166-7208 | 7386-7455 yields 0.09 mag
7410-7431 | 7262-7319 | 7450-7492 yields -0.05 mag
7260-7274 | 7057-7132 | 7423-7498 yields 0.02 mag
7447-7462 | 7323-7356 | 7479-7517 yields 0.03 mag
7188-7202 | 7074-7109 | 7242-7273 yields -0.09 mag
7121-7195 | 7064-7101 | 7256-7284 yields -0.09 mag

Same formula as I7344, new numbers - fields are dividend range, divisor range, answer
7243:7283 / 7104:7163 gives 0.89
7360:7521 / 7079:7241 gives 0.97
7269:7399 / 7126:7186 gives 0.91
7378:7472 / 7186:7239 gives 0.96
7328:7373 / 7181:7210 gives 0.96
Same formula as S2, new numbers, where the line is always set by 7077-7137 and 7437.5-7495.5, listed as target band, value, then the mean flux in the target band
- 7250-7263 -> 0.1 angstroms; 8.93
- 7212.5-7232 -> -1.1 angstroms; 9.57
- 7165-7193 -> -0.2 angstroms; 9.22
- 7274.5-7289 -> 1.3 angstroms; 8.09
